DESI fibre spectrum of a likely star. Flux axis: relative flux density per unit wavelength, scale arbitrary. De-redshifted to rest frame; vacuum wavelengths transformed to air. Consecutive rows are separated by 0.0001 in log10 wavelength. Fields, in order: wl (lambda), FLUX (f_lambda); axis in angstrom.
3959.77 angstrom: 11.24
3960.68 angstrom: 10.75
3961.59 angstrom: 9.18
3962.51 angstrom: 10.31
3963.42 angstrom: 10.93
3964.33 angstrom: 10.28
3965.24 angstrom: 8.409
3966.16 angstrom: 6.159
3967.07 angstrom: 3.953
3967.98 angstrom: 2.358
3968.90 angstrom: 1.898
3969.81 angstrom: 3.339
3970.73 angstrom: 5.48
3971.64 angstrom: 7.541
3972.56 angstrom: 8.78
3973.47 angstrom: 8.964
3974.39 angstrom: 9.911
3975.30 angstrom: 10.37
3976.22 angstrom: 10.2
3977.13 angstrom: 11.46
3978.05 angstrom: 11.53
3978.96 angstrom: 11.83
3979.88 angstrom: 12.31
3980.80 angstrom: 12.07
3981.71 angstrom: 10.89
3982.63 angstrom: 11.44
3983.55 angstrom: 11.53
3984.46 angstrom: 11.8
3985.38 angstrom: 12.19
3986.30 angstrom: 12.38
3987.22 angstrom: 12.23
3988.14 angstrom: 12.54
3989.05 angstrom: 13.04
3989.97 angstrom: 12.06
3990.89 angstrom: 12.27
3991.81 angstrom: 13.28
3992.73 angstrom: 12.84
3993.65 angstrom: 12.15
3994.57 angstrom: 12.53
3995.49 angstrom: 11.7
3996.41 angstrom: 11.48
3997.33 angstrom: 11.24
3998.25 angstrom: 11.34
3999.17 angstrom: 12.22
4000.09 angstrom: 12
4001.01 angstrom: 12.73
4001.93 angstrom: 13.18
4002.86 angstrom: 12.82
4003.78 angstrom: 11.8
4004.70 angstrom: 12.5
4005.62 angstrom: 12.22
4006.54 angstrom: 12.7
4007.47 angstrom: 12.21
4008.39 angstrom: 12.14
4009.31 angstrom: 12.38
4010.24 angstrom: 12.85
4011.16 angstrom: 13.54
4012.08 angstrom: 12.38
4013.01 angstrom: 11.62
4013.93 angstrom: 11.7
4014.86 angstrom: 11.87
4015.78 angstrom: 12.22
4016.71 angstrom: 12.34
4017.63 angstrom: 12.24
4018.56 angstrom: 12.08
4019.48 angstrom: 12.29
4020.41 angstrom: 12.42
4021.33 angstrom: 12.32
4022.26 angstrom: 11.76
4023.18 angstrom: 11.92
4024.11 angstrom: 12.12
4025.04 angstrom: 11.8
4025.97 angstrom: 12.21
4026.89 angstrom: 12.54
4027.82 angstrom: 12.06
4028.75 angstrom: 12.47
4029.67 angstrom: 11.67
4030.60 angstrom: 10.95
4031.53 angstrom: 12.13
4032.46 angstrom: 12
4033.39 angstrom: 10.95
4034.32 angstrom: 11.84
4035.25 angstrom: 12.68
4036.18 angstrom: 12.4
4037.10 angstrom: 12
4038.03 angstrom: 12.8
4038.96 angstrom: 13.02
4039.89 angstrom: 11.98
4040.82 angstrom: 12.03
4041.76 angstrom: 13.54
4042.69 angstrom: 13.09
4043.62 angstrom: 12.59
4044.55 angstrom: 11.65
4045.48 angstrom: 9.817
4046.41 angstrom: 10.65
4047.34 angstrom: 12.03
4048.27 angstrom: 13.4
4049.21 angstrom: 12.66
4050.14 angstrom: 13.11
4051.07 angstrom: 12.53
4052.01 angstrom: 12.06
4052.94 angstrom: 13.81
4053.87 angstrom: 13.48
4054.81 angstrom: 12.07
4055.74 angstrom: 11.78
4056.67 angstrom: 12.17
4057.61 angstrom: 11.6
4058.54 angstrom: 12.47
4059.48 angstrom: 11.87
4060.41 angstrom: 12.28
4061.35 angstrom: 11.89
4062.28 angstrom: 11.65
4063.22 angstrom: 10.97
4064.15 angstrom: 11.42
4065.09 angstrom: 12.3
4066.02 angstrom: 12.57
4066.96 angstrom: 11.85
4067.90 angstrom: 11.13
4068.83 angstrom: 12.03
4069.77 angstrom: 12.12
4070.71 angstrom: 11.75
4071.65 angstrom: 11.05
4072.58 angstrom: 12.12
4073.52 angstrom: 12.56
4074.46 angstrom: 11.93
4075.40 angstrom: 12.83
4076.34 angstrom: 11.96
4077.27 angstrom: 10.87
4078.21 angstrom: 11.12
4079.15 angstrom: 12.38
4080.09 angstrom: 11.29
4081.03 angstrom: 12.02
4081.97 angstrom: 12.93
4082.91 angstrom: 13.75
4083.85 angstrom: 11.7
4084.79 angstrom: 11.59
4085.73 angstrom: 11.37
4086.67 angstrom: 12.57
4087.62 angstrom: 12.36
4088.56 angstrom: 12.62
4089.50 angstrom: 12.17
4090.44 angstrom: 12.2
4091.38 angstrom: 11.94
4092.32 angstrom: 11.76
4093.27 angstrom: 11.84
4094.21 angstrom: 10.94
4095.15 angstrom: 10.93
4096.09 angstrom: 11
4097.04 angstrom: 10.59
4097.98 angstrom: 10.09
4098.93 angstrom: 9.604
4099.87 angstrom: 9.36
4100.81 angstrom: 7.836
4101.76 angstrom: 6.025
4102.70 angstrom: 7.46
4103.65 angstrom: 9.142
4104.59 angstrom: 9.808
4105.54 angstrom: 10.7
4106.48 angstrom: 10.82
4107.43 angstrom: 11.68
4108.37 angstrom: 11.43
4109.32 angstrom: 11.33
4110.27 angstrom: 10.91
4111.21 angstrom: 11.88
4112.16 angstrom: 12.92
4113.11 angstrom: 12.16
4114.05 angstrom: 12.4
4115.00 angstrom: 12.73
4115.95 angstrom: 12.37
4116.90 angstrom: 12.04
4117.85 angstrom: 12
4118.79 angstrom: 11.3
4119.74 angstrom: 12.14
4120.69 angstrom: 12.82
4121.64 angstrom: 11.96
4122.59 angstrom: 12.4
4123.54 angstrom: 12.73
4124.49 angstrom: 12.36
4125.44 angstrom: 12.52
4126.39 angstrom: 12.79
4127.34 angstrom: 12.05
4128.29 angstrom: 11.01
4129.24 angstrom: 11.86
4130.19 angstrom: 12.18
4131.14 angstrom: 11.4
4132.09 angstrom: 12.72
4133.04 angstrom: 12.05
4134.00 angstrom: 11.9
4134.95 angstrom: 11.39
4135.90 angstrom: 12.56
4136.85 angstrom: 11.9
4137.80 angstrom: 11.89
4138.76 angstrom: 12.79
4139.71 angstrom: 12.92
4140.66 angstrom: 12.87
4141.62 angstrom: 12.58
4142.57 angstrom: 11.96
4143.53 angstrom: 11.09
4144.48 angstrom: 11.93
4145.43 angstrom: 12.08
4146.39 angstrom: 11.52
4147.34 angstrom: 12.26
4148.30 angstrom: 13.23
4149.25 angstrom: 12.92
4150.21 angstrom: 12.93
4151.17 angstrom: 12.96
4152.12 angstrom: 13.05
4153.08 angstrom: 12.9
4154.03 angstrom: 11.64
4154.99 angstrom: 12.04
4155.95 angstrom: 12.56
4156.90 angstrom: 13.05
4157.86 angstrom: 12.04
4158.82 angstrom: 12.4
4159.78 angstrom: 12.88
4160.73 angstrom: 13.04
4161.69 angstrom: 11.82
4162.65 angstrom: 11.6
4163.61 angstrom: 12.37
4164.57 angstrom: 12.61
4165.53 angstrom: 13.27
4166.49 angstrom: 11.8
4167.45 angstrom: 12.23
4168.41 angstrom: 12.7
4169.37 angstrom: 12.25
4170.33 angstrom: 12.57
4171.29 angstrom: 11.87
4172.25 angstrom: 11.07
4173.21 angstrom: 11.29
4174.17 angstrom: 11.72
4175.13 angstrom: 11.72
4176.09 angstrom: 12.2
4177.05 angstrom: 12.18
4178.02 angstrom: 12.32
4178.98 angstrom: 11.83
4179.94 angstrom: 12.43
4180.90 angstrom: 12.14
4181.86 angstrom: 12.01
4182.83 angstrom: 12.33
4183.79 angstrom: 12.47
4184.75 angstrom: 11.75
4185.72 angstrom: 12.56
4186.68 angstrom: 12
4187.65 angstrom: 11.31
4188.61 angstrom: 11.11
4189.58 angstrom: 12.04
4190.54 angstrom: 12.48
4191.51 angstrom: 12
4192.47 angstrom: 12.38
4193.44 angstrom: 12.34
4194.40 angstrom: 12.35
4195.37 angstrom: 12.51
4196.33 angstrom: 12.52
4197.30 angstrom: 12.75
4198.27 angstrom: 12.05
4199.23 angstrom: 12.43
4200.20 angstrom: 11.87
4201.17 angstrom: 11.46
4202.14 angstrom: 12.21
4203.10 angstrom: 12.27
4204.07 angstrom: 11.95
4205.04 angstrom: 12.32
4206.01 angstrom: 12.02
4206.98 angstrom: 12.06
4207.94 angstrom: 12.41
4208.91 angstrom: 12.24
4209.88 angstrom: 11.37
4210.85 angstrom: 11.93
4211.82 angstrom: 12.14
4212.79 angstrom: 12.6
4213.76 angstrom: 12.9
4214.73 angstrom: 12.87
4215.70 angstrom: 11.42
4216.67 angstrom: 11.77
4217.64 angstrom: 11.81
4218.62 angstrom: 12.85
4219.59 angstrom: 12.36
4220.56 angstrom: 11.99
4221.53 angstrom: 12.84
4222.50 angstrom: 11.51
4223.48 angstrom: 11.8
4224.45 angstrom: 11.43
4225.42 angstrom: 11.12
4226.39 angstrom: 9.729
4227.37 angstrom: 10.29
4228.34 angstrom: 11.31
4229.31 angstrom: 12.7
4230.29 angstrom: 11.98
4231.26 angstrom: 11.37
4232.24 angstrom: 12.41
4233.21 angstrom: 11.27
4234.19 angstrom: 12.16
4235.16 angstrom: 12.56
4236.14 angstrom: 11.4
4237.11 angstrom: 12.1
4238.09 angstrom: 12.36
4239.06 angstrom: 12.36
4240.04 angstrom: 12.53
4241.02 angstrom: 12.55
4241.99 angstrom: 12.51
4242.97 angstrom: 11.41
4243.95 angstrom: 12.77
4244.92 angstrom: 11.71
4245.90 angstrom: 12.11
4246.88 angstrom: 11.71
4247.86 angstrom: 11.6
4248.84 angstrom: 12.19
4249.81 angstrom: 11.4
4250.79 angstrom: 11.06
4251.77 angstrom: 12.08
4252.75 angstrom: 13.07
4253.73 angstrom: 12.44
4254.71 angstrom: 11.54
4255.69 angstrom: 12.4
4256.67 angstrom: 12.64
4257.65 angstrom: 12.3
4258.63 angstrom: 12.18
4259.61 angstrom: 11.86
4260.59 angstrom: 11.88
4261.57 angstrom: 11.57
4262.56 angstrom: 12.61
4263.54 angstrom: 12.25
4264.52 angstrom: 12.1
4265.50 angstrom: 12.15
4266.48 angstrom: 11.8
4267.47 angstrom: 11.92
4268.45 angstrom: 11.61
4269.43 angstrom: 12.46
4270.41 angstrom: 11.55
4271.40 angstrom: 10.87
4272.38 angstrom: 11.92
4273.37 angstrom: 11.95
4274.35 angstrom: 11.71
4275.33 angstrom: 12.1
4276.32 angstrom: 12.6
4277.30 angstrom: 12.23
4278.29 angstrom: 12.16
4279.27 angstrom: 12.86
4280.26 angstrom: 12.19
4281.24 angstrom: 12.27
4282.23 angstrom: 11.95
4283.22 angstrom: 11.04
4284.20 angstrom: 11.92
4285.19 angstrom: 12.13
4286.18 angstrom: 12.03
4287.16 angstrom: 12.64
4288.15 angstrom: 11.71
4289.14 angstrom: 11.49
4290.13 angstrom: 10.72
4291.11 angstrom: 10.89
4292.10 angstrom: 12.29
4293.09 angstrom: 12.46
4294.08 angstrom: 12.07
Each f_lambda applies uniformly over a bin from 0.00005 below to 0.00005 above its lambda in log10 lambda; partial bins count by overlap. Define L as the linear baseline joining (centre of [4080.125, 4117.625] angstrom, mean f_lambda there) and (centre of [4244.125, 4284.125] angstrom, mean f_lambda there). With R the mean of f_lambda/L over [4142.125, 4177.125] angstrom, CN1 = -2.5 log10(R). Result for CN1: -0.07 mag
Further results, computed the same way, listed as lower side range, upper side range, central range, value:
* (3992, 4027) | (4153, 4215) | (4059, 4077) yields 0.028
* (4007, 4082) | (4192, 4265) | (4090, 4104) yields 0.201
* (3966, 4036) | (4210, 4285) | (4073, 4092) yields -0.054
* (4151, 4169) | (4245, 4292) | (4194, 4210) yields 0.007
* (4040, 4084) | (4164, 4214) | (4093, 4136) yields 0.076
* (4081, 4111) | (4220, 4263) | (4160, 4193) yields -0.057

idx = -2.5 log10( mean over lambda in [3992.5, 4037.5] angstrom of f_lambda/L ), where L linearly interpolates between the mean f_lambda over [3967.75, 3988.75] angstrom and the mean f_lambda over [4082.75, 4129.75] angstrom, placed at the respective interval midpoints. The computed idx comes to -0.184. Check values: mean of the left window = 9.81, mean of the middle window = 12.2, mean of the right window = 11.4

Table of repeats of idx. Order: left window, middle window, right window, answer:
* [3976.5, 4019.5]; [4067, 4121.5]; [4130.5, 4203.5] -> 0.07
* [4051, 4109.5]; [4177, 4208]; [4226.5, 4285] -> -0.03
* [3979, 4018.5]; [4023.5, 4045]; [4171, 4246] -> 0.00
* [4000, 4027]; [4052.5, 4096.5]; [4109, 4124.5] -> 0.02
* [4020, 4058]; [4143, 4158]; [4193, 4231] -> -0.03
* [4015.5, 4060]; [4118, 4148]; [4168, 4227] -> 0.00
